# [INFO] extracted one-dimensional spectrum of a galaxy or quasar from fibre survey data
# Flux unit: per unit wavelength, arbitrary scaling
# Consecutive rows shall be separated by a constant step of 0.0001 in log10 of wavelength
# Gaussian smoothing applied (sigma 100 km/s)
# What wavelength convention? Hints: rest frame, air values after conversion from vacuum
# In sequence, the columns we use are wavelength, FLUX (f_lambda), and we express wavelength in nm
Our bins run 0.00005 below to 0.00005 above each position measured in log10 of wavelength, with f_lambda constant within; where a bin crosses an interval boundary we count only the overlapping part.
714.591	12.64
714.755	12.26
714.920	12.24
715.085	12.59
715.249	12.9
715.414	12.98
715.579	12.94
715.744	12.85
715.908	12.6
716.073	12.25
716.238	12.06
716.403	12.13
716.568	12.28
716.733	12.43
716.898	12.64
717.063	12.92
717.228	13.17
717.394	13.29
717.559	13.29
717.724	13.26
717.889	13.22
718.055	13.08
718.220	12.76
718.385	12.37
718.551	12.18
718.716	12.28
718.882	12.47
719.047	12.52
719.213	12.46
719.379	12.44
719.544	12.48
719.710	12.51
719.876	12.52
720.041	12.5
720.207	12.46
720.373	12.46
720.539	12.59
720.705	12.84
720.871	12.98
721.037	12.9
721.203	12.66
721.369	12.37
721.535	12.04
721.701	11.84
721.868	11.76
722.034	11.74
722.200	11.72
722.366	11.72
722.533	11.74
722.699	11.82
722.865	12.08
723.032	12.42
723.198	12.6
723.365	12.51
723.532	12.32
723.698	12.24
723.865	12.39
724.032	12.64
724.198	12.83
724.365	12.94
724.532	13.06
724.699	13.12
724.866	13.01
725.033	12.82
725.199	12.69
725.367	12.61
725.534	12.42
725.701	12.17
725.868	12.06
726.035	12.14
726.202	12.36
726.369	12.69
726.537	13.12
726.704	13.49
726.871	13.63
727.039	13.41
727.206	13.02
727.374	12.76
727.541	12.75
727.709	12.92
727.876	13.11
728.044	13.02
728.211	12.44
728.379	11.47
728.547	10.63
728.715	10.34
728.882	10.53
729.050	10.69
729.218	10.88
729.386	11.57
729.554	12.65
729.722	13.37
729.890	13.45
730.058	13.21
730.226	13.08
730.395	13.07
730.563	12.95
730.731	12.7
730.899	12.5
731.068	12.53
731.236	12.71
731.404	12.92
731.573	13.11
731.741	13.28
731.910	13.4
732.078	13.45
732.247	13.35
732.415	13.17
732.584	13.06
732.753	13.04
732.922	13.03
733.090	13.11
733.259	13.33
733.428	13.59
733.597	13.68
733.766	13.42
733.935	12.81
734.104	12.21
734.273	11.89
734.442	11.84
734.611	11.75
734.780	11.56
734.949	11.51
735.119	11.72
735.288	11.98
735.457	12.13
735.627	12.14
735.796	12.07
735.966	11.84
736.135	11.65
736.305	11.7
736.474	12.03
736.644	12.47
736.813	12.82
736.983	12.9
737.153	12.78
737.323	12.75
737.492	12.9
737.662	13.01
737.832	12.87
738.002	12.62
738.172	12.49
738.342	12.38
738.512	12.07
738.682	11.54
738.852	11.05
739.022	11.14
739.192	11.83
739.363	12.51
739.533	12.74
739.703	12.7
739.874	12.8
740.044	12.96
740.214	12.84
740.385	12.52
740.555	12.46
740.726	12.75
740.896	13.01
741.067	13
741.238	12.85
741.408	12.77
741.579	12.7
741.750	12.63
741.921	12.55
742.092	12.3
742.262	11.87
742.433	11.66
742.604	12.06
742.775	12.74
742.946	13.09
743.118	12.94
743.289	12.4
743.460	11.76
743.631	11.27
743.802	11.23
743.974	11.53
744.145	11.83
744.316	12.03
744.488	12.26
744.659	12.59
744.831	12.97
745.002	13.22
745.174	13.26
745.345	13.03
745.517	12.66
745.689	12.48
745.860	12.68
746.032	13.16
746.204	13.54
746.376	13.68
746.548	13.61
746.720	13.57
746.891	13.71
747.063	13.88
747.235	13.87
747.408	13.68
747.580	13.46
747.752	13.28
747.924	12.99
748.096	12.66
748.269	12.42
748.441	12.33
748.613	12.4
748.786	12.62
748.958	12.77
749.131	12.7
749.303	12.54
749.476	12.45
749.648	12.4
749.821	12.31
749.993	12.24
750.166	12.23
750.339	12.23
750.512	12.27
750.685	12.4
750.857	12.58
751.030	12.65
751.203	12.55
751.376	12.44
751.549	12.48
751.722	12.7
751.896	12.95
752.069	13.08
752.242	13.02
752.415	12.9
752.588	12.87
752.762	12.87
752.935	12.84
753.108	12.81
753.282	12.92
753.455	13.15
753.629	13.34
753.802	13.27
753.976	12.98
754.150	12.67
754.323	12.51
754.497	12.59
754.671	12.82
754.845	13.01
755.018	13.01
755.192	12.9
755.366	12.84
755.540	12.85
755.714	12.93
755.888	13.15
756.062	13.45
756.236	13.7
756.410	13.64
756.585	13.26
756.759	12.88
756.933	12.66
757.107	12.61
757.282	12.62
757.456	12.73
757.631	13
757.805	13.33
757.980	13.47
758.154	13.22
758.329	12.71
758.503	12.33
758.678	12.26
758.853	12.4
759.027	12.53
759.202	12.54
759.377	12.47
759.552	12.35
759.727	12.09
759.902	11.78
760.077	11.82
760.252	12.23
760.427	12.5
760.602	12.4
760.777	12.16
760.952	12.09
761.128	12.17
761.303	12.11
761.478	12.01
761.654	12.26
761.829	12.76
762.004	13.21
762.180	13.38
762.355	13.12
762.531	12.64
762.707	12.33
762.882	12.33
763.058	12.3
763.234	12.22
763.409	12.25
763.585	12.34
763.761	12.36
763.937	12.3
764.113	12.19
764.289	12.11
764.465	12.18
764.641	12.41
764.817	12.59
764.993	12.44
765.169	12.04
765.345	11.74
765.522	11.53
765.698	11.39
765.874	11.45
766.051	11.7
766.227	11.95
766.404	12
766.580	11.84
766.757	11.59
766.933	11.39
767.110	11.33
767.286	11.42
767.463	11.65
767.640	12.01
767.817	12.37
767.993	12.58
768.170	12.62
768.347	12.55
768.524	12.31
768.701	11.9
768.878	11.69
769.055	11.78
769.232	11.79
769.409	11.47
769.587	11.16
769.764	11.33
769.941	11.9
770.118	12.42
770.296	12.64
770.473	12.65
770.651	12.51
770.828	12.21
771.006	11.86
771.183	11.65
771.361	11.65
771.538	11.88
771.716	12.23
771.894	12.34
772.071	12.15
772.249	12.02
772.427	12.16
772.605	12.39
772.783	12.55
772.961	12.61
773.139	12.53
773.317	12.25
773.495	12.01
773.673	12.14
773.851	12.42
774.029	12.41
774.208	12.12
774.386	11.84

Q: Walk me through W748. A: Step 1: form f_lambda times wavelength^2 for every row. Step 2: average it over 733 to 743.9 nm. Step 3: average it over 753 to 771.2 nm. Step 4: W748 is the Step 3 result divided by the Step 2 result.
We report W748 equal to 1.1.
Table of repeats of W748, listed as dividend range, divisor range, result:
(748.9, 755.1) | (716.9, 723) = 1.11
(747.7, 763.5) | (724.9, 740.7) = 1.08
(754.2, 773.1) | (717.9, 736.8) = 1.09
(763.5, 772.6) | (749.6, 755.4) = 0.98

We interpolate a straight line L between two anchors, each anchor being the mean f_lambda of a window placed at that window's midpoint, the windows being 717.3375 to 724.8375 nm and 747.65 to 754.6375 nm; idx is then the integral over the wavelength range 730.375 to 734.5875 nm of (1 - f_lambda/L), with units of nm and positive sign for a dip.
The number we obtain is -0.13 nm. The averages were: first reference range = 12.5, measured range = 12.9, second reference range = 12.7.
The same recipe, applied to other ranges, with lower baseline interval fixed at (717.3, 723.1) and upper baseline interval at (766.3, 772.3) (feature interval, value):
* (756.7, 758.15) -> -0.10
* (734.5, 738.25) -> 0.01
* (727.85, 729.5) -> 0.12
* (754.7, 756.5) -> -0.15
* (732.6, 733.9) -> -0.10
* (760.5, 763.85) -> -0.11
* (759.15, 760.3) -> -0.01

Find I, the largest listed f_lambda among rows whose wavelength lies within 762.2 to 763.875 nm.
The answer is 13.12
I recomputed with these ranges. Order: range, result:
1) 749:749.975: 12.7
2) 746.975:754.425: 13.88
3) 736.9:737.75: 13.01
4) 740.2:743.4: 13.09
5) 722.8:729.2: 13.63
